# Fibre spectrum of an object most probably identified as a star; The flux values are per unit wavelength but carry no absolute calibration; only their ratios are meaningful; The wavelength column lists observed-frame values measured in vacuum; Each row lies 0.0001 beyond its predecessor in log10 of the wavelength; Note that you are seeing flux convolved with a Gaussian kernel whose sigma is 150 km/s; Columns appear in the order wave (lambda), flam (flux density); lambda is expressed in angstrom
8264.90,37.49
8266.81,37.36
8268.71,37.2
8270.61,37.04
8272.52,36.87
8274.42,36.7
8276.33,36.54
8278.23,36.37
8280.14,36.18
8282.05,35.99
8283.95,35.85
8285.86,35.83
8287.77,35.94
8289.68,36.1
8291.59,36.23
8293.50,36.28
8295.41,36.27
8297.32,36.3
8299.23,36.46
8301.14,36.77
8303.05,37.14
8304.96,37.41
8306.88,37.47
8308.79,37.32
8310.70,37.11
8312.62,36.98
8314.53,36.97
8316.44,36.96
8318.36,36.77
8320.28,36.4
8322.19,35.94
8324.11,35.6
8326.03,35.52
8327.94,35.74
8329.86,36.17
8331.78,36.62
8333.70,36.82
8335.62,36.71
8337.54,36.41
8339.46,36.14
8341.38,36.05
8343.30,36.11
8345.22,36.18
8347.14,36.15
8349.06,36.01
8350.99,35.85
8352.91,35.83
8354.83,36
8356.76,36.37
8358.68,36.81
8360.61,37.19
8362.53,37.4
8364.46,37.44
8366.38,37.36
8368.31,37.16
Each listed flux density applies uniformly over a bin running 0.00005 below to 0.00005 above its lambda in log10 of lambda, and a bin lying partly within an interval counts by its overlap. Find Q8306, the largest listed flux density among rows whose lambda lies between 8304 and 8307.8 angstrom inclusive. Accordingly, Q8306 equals 37.47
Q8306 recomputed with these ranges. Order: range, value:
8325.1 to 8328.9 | 35.74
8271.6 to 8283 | 36.87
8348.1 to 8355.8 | 36.01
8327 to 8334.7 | 36.82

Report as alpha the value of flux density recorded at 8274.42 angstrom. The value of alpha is 36.7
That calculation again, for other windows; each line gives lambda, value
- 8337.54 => 36.41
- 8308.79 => 37.32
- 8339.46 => 36.14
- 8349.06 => 36.01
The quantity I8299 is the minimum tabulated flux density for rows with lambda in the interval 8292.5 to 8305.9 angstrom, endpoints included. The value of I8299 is 36.27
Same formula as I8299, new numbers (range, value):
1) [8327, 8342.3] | 35.74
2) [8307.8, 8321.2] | 36.4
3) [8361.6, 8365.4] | 37.4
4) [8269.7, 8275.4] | 36.7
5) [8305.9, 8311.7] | 37.11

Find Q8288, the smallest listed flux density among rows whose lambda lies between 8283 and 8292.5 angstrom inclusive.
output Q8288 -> 35.83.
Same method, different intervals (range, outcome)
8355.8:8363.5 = 36.37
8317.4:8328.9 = 35.52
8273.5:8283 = 35.99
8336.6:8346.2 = 36.05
